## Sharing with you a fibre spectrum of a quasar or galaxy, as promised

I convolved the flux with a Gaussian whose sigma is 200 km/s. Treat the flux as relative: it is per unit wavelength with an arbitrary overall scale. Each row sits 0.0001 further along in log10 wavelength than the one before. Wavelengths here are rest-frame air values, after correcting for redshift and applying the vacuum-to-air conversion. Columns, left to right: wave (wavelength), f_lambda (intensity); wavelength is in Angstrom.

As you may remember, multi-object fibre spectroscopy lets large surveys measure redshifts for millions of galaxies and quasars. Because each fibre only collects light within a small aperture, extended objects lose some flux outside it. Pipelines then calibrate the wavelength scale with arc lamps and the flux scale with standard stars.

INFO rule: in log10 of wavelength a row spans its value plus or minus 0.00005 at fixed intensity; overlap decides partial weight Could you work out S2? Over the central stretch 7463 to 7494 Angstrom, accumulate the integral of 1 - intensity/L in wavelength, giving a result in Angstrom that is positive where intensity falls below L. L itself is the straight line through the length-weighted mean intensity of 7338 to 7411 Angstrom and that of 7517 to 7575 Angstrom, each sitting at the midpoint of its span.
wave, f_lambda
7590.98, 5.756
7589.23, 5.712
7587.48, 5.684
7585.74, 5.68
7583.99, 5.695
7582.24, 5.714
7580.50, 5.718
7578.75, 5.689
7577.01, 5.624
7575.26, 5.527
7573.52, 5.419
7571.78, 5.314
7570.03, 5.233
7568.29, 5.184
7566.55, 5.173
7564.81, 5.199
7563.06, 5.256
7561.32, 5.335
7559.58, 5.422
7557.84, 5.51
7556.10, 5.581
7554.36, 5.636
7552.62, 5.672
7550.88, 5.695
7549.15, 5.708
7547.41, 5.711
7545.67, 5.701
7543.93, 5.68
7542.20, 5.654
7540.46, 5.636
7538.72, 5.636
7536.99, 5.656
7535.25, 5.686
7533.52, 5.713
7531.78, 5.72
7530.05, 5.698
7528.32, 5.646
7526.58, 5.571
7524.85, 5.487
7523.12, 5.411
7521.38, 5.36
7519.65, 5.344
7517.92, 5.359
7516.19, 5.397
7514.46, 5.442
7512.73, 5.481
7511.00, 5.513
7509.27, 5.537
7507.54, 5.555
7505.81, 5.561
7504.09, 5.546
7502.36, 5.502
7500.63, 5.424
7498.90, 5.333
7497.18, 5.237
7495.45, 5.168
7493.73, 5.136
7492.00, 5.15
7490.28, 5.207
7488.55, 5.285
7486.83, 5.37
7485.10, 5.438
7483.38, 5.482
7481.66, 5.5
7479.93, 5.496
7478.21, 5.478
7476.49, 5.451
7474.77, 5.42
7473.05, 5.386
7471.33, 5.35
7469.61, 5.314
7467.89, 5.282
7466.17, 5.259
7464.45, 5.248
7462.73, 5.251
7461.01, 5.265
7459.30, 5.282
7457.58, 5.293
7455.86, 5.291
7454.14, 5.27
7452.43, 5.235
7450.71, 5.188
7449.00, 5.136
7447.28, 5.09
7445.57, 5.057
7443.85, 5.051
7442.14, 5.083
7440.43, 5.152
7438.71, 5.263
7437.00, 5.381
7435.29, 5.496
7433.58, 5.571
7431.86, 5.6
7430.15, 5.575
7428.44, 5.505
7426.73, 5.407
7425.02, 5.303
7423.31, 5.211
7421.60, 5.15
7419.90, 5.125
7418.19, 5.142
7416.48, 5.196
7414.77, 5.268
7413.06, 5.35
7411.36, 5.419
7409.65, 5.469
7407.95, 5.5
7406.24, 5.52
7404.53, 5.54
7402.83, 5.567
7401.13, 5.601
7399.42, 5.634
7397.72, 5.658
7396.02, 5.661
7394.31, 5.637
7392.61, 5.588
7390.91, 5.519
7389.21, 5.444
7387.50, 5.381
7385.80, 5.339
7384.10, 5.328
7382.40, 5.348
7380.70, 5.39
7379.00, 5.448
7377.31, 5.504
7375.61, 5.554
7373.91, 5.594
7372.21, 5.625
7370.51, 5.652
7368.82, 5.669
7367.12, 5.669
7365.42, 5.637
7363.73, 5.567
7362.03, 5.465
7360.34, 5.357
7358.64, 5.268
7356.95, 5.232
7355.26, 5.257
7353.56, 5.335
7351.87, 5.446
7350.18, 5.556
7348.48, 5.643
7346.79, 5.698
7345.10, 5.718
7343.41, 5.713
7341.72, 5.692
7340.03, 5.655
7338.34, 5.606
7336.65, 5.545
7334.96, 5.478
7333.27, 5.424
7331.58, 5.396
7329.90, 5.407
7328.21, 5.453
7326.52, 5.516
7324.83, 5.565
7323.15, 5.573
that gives 1.0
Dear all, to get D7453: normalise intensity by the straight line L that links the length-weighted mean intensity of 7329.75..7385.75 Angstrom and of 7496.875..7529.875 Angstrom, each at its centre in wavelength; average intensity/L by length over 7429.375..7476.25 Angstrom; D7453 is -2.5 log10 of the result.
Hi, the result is 0.04 mag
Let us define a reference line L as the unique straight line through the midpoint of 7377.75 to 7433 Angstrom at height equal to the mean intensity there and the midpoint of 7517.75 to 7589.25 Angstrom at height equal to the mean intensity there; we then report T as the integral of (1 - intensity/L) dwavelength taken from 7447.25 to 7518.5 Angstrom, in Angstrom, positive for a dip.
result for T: 1.9 Angstrom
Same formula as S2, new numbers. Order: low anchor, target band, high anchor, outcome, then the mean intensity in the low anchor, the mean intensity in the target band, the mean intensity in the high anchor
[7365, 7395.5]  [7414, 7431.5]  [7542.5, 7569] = 0.7 Angstrom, 5.52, 5.3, 5.5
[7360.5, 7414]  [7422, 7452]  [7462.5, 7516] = 0.9 Angstrom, 5.52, 5.29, 5.38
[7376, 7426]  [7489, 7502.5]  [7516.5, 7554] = 0.7 Angstrom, 5.42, 5.26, 5.6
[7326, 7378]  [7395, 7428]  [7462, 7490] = 0.3 Angstrom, 5.53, 5.41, 5.37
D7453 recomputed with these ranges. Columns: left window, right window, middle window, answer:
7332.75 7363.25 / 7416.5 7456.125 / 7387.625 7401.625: -0.04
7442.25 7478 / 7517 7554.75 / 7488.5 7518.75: 0.02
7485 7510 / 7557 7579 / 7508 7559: -0.04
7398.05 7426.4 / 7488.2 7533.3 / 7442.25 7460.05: 0.04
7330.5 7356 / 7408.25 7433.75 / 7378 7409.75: -0.02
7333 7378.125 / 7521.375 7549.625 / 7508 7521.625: 0.04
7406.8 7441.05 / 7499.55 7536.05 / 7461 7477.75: 0.02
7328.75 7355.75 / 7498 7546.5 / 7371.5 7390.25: 0.02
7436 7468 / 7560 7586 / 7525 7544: -0.06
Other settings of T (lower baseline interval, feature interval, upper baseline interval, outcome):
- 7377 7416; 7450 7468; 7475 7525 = 0.57 Angstrom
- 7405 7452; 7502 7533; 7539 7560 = 0.22 Angstrom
